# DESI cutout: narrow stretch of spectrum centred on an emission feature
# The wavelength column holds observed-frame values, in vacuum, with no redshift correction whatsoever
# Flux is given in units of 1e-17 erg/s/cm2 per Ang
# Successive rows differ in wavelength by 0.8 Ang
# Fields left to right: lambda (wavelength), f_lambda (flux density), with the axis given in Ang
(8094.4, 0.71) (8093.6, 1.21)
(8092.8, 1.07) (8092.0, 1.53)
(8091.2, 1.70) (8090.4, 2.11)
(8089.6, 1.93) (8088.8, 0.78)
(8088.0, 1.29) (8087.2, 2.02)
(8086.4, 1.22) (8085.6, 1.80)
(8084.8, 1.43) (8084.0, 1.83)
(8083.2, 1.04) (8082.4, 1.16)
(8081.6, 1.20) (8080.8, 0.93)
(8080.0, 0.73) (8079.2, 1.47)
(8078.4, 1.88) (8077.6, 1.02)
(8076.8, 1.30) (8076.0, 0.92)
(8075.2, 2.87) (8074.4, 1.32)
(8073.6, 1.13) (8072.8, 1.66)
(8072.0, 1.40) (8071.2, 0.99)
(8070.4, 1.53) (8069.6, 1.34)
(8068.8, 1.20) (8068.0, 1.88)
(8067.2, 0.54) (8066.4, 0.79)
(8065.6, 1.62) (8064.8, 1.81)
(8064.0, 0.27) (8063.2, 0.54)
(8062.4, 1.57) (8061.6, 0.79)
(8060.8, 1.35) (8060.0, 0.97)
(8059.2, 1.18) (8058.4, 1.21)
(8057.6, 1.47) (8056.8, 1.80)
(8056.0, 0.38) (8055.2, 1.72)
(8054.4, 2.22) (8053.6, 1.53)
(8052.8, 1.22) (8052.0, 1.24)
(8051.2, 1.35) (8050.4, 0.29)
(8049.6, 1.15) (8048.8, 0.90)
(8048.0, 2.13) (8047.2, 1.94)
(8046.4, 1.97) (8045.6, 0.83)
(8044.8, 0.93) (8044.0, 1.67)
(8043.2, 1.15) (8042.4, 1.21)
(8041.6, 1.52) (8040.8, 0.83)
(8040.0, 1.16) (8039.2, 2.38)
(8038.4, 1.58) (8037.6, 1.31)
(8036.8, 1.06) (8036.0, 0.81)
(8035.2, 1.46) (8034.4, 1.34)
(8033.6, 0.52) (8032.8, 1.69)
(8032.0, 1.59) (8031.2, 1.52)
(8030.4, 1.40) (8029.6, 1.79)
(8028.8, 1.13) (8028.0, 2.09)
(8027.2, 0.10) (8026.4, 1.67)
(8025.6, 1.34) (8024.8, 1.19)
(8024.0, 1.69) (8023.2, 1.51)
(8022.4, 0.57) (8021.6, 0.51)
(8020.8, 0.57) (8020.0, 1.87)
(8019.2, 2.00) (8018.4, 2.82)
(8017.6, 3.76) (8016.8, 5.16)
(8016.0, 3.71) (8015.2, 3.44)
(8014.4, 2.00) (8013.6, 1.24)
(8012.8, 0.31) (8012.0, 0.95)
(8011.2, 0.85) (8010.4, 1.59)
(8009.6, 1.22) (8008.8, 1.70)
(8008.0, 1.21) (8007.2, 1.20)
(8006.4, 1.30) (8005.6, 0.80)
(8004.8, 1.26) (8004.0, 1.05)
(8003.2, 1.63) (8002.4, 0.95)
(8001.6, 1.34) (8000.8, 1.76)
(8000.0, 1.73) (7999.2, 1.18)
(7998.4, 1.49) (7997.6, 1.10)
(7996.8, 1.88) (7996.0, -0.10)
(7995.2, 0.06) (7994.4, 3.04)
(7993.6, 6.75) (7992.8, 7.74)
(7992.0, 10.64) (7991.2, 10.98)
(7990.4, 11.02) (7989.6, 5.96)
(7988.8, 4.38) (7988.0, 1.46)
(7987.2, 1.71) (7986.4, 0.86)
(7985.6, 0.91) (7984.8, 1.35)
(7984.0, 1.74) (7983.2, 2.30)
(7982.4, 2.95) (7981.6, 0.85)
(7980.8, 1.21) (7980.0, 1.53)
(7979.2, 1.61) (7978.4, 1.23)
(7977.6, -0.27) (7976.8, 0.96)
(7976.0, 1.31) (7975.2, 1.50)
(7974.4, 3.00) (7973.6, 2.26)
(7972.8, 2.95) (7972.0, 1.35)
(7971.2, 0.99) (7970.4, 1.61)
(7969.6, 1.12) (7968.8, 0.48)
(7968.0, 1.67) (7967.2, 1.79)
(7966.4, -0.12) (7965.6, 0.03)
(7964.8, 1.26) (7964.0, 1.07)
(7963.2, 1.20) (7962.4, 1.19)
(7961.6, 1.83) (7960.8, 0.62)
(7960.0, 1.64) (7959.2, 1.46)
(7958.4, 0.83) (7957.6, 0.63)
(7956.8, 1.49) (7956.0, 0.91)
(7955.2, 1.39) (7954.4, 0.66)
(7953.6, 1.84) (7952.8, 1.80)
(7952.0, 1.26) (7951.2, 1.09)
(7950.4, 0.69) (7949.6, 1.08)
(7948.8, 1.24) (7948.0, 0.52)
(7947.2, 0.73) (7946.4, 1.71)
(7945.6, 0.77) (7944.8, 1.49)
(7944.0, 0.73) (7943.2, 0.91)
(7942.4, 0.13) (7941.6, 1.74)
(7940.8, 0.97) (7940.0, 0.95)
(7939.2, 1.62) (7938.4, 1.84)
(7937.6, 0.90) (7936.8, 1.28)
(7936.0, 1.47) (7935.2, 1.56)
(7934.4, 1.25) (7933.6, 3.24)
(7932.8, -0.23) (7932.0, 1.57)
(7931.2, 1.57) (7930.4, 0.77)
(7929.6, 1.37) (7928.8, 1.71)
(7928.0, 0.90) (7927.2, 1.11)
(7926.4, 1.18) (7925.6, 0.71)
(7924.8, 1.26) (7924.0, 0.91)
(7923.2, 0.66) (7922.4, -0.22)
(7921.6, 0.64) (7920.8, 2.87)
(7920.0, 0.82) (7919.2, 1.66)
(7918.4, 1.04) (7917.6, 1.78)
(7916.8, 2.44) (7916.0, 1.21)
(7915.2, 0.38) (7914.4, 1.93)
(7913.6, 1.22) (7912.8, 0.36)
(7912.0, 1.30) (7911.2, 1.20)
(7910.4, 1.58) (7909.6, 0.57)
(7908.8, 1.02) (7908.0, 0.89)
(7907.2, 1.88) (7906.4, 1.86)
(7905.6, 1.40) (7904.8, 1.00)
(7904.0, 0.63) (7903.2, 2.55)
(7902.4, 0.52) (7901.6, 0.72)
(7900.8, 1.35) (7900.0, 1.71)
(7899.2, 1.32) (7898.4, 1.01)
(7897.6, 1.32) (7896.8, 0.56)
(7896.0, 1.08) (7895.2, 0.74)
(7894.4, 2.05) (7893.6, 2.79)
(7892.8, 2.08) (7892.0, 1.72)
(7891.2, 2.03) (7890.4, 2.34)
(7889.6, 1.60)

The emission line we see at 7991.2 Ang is H-alpha 6563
